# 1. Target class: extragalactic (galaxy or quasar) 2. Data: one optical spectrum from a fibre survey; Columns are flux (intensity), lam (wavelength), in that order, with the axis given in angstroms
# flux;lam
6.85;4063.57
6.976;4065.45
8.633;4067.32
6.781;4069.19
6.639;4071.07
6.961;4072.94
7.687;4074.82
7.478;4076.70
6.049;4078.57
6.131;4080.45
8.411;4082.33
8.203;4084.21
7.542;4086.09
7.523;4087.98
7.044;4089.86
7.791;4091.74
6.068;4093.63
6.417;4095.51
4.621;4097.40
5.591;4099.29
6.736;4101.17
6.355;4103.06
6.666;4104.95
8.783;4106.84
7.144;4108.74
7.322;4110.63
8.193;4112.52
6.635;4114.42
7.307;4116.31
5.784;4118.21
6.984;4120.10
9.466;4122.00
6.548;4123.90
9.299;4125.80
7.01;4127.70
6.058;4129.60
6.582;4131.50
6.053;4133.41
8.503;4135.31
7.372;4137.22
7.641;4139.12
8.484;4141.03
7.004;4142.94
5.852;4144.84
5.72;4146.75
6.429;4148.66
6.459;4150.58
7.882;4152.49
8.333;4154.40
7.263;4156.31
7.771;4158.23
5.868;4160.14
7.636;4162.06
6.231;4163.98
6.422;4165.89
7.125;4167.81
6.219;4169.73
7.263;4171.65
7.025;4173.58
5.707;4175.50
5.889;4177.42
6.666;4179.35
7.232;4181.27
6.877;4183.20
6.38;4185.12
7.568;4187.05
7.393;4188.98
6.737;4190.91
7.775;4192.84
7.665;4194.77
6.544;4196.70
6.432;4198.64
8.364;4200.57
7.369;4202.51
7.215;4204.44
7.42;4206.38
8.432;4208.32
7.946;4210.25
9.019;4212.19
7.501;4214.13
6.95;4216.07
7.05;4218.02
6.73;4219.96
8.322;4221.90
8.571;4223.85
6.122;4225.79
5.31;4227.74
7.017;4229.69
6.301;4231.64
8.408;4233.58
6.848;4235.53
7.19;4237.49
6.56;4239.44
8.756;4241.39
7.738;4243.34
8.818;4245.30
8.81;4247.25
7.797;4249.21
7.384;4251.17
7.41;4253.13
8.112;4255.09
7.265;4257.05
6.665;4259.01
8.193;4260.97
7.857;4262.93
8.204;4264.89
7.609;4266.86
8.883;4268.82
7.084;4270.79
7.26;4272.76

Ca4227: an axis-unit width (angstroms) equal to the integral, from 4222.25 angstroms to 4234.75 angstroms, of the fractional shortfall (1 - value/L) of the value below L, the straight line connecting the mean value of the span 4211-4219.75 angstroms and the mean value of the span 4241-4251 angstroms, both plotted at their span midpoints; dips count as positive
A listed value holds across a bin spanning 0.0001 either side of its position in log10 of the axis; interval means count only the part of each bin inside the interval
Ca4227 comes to 1.3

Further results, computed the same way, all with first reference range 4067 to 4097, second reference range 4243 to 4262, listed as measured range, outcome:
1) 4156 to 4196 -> 3.4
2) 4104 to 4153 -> 0.8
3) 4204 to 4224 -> -0.1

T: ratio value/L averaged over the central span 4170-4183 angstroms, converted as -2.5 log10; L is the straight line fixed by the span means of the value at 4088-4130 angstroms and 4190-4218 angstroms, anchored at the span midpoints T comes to 0.116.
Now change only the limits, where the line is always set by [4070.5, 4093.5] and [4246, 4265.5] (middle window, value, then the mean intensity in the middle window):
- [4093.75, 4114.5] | 0.09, 6.75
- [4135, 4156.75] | 0.04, 7.21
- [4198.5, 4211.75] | -0.01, 7.73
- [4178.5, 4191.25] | 0.08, 7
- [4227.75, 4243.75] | 0.07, 7.22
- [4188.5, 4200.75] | 0.06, 7.2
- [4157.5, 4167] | 0.11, 6.77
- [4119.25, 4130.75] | -0.02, 7.55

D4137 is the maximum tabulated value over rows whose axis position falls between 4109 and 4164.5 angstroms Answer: 9.466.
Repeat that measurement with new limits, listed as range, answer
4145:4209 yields 8.432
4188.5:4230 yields 9.019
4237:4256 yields 8.818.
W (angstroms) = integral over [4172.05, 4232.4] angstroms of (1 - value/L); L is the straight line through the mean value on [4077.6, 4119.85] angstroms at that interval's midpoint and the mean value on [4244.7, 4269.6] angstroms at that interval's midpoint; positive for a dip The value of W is 3.31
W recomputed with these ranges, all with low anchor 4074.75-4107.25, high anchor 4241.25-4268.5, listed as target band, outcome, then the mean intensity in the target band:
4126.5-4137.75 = 0.29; 6.96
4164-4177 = 1.44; 6.57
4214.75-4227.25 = 0.77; 7.22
